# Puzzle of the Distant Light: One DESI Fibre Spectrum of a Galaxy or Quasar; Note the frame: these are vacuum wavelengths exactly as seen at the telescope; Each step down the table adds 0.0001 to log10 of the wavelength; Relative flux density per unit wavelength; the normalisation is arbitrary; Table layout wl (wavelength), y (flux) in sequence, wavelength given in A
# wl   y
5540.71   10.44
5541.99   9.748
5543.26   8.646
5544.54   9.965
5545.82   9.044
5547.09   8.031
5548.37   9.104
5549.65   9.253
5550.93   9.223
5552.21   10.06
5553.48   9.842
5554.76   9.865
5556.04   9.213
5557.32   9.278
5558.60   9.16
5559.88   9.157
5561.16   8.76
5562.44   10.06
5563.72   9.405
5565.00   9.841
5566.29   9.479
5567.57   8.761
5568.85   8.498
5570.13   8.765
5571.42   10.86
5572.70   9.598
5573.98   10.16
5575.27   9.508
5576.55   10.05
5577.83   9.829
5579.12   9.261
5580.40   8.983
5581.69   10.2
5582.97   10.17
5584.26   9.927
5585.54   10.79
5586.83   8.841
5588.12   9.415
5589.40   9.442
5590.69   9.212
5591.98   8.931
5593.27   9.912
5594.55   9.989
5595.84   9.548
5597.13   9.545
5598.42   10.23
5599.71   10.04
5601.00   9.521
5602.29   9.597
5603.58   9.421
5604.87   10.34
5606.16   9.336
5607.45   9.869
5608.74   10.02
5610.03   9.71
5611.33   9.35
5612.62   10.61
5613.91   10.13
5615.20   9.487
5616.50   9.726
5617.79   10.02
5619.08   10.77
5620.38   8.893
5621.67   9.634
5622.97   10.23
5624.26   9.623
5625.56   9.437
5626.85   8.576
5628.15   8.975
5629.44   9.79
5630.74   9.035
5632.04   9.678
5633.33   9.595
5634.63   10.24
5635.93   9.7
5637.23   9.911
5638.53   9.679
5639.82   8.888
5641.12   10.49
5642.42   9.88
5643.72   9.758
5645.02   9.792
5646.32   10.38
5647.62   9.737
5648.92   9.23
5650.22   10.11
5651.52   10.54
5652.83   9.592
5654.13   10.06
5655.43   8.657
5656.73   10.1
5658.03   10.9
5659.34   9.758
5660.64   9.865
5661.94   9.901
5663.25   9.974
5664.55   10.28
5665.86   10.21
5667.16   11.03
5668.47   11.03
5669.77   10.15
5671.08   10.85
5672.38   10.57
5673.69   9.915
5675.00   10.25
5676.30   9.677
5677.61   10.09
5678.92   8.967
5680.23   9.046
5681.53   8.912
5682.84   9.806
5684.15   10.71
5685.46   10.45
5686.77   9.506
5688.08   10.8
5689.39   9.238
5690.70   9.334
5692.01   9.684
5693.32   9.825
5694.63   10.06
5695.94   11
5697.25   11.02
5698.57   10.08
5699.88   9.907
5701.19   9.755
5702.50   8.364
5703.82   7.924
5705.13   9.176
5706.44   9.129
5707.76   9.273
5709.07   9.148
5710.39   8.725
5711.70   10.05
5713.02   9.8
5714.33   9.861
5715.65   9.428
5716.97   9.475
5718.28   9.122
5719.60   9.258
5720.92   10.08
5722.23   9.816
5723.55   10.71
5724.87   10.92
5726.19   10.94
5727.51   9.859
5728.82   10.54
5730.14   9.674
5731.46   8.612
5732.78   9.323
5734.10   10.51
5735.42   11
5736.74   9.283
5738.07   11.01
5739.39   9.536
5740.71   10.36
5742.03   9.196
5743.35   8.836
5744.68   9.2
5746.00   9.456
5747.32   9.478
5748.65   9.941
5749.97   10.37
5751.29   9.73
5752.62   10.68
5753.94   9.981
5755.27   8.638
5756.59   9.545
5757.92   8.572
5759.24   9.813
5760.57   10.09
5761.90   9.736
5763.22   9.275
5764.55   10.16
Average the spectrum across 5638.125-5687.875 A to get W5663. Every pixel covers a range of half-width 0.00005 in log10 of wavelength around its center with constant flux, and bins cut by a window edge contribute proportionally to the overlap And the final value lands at 9.98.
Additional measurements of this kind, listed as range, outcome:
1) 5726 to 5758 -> 9.78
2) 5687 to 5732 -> 9.73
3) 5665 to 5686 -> 10.1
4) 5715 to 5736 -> 9.95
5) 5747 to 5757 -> 9.81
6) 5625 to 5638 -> 9.49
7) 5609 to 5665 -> 9.78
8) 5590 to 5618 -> 9.75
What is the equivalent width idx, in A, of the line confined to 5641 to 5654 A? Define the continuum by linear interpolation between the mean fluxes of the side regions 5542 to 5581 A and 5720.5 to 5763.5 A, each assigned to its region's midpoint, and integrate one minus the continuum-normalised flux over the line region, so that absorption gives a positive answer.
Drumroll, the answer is -0.44 A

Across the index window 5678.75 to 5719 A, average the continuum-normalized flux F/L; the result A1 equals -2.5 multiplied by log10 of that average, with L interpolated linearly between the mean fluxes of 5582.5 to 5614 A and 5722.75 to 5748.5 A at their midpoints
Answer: 0.029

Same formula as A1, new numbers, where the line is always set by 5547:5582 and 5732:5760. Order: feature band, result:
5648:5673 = -0.060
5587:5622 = -0.023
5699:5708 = 0.066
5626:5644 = -0.003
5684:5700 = -0.051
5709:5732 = -0.012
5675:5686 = -0.012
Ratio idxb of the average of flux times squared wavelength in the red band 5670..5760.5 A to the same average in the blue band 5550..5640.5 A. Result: 1.06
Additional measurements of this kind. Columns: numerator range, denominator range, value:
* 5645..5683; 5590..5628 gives 1.05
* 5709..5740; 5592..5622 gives 1.05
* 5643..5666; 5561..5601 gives 1.06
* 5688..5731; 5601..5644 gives 1.03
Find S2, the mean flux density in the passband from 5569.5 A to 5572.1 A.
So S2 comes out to 9.8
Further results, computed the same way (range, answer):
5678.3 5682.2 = 8.99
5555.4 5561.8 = 9.11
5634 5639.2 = 9.88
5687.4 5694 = 9.78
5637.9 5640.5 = 9.32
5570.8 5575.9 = 10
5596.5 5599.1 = 9.88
